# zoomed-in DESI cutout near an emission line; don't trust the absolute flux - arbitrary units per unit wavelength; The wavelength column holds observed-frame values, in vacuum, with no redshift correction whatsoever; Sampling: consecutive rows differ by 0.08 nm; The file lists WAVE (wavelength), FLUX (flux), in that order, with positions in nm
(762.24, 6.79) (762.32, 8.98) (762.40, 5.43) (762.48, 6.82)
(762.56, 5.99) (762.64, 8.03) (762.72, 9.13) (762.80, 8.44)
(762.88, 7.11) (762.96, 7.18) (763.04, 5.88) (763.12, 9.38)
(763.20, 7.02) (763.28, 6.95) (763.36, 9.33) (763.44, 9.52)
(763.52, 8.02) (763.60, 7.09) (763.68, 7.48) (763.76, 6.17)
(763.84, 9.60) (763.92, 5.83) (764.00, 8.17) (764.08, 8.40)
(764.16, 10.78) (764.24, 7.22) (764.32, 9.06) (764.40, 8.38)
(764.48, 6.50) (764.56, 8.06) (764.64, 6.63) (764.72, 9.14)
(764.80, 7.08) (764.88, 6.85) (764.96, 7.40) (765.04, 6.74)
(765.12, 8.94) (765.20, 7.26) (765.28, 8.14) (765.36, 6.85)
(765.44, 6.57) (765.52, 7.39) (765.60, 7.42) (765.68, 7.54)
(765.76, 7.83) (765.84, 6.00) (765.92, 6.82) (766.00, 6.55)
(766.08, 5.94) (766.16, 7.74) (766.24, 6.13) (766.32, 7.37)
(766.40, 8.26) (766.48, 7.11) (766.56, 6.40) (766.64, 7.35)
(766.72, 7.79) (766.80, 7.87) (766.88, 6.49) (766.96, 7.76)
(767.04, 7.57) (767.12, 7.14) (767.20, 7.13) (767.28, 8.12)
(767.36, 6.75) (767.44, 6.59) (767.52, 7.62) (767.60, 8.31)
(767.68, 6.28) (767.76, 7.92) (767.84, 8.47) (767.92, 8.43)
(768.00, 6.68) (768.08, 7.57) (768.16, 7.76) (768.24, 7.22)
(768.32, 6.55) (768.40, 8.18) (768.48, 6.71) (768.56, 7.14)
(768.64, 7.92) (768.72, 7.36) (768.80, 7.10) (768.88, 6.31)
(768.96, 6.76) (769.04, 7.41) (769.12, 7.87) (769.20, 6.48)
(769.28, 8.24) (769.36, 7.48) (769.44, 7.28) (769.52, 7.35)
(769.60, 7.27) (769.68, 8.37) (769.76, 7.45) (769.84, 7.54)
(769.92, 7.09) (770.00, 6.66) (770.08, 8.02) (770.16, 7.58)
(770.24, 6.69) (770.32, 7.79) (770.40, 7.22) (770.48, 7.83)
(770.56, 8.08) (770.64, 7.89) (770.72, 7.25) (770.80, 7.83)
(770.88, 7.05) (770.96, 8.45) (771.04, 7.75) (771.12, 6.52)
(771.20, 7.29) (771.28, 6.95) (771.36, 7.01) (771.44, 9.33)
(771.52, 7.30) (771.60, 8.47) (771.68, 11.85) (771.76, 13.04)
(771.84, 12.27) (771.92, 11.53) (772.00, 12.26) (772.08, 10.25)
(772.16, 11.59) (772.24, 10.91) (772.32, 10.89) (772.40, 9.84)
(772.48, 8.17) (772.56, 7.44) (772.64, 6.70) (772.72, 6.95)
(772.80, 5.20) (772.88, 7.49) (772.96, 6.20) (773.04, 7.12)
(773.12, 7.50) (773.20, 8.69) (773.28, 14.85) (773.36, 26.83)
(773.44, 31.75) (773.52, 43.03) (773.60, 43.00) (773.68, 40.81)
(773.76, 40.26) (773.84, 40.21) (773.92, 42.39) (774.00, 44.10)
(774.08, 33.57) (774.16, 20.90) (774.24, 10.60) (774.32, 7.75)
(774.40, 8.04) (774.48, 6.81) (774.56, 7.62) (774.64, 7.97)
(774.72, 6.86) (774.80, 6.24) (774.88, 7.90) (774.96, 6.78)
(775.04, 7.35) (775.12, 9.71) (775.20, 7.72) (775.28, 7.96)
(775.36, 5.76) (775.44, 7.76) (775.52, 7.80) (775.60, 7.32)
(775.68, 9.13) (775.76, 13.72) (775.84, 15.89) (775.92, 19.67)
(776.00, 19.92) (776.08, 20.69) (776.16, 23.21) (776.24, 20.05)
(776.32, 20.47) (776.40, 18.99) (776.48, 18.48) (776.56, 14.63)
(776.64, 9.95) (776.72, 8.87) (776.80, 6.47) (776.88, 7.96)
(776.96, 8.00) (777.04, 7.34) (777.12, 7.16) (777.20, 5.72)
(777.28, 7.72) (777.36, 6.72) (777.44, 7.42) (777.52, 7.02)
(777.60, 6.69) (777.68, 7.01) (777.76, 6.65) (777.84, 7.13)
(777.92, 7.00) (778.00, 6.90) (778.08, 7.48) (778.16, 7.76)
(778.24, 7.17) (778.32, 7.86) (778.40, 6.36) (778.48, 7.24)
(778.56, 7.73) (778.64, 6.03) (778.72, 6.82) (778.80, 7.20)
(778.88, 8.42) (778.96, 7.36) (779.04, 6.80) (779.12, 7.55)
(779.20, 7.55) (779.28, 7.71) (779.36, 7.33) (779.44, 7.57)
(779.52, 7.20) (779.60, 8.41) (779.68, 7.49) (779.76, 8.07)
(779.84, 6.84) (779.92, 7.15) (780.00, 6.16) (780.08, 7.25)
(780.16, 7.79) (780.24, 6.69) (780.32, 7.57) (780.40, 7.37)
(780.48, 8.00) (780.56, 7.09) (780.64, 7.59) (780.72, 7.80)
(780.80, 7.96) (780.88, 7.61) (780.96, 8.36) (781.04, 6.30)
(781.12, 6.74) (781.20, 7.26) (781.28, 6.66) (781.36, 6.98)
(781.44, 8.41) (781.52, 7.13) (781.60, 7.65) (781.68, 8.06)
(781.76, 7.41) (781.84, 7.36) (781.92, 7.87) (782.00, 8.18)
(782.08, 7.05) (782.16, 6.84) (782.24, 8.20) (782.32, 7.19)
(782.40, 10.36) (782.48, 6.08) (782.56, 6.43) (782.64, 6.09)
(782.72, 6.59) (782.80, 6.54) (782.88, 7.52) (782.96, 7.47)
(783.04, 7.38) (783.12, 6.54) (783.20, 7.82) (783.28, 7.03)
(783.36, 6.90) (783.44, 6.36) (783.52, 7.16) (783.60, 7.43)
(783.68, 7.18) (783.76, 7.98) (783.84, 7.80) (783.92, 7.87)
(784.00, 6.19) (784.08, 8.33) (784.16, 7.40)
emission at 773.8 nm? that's H-alpha 6563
